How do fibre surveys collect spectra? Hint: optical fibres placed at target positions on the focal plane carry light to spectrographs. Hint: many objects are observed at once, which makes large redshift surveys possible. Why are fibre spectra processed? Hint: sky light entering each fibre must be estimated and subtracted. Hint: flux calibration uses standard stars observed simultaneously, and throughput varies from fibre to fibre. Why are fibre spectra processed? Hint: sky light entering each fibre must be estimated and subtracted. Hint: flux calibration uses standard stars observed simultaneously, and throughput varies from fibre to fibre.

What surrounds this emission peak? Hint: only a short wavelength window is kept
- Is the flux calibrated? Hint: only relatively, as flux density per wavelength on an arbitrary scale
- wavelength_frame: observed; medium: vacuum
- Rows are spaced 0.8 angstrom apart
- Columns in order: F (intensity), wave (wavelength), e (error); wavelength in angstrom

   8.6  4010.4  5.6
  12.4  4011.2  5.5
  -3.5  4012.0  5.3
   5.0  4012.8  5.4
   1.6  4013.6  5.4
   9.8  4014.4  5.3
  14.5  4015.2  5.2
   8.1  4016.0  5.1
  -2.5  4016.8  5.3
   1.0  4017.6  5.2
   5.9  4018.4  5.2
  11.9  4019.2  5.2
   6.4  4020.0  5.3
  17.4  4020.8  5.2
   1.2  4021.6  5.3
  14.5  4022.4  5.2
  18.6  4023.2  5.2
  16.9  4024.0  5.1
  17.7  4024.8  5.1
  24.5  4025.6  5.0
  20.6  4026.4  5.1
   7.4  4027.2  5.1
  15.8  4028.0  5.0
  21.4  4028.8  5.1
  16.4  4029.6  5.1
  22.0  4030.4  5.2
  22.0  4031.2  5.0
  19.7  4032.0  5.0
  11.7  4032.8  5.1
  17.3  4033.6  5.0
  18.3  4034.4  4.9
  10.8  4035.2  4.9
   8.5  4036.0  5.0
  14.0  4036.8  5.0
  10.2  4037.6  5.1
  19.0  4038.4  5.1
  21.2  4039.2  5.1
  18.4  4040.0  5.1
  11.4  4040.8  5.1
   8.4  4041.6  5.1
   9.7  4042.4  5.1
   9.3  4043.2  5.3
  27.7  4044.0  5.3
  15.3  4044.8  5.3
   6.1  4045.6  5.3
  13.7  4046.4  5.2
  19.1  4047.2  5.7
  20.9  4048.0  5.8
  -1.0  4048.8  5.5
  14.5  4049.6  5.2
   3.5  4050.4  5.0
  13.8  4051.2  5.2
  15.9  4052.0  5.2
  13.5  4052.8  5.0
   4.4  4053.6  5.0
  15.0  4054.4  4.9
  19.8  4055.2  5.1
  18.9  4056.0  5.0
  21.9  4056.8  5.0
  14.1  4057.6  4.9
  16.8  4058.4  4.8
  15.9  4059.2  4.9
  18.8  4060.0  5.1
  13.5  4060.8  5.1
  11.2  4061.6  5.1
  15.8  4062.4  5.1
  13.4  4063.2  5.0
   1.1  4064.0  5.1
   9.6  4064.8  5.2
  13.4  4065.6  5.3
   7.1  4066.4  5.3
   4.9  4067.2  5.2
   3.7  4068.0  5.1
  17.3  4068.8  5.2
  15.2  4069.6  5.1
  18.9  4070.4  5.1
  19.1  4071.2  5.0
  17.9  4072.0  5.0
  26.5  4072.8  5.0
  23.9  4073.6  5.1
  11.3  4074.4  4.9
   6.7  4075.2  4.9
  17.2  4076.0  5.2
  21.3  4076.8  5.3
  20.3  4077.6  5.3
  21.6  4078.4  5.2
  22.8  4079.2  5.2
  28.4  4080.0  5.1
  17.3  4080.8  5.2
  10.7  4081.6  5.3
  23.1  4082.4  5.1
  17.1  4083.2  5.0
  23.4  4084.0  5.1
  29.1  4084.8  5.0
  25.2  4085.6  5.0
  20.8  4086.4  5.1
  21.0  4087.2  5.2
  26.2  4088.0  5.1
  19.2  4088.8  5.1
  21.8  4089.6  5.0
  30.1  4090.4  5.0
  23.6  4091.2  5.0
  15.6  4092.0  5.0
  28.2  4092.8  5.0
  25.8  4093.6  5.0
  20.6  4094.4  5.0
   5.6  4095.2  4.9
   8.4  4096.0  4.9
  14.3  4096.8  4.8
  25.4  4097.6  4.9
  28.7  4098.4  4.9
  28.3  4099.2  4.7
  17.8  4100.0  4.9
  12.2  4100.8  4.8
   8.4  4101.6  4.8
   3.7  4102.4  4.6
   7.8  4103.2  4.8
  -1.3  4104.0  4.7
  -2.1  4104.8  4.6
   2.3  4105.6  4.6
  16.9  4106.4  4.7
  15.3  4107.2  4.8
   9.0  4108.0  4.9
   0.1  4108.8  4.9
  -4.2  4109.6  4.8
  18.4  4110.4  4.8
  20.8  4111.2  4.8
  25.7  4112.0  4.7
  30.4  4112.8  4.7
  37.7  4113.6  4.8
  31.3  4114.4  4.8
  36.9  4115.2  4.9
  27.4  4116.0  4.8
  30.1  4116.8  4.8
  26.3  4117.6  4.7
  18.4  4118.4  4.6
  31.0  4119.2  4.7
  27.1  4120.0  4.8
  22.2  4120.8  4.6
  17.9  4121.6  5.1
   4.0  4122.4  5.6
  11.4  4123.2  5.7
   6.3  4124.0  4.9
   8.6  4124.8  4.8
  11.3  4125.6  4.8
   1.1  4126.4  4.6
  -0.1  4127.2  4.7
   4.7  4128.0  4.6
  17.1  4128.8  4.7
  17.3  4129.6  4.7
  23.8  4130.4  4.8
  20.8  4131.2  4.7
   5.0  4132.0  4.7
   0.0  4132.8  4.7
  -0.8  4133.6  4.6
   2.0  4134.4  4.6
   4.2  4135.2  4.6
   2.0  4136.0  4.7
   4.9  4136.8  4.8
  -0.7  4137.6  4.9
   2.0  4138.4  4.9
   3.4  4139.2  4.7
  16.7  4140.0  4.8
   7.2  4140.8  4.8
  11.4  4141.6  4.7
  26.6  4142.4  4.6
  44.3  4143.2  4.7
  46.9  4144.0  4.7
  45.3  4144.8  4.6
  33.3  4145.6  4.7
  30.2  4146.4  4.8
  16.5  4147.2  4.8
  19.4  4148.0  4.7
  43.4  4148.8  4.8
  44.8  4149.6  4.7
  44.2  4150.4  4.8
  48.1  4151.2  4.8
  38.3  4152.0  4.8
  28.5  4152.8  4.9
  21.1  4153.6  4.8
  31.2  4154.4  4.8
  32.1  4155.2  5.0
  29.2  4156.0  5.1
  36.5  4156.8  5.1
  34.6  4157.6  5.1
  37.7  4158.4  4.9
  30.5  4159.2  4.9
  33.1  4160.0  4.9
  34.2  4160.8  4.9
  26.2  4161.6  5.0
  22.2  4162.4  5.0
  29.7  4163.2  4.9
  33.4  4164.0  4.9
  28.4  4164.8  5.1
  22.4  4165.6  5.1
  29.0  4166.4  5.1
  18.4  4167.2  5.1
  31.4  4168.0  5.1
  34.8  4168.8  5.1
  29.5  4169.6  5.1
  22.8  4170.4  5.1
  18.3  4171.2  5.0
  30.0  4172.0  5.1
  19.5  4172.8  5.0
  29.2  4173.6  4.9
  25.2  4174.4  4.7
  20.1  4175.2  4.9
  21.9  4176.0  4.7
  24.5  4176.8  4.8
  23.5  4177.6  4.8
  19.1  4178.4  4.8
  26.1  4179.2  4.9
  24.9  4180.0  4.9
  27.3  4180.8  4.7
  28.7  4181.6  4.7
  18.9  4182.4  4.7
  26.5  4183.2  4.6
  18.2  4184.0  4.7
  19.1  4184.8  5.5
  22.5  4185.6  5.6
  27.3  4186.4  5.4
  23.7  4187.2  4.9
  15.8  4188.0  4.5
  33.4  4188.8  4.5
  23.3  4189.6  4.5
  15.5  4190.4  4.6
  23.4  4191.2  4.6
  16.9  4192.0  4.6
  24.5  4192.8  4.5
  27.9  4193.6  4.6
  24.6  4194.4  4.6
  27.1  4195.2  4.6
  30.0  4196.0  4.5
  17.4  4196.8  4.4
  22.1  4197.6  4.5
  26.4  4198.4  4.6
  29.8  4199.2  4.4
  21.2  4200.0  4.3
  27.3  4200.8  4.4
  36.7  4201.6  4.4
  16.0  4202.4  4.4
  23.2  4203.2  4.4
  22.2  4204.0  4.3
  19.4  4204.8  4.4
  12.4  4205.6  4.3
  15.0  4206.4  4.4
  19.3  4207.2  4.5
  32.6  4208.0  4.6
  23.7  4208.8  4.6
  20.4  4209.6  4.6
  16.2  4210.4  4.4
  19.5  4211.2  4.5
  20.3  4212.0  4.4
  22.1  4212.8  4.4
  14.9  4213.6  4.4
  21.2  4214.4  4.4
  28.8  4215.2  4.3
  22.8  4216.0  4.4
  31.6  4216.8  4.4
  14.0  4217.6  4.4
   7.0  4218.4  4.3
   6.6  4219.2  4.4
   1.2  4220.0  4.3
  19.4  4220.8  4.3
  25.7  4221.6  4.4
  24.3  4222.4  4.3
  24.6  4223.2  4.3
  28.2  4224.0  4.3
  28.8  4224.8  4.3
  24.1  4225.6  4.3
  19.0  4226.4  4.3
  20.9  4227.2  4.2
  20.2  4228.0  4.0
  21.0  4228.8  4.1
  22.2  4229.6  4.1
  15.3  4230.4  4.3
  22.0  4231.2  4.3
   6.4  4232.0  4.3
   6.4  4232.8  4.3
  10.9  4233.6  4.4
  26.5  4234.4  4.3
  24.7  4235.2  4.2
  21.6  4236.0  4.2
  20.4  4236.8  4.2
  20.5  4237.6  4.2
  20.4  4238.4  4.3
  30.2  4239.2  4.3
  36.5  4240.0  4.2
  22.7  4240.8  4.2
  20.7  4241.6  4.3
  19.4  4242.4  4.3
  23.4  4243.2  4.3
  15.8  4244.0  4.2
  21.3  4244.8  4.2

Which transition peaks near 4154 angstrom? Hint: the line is Lyman alpha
